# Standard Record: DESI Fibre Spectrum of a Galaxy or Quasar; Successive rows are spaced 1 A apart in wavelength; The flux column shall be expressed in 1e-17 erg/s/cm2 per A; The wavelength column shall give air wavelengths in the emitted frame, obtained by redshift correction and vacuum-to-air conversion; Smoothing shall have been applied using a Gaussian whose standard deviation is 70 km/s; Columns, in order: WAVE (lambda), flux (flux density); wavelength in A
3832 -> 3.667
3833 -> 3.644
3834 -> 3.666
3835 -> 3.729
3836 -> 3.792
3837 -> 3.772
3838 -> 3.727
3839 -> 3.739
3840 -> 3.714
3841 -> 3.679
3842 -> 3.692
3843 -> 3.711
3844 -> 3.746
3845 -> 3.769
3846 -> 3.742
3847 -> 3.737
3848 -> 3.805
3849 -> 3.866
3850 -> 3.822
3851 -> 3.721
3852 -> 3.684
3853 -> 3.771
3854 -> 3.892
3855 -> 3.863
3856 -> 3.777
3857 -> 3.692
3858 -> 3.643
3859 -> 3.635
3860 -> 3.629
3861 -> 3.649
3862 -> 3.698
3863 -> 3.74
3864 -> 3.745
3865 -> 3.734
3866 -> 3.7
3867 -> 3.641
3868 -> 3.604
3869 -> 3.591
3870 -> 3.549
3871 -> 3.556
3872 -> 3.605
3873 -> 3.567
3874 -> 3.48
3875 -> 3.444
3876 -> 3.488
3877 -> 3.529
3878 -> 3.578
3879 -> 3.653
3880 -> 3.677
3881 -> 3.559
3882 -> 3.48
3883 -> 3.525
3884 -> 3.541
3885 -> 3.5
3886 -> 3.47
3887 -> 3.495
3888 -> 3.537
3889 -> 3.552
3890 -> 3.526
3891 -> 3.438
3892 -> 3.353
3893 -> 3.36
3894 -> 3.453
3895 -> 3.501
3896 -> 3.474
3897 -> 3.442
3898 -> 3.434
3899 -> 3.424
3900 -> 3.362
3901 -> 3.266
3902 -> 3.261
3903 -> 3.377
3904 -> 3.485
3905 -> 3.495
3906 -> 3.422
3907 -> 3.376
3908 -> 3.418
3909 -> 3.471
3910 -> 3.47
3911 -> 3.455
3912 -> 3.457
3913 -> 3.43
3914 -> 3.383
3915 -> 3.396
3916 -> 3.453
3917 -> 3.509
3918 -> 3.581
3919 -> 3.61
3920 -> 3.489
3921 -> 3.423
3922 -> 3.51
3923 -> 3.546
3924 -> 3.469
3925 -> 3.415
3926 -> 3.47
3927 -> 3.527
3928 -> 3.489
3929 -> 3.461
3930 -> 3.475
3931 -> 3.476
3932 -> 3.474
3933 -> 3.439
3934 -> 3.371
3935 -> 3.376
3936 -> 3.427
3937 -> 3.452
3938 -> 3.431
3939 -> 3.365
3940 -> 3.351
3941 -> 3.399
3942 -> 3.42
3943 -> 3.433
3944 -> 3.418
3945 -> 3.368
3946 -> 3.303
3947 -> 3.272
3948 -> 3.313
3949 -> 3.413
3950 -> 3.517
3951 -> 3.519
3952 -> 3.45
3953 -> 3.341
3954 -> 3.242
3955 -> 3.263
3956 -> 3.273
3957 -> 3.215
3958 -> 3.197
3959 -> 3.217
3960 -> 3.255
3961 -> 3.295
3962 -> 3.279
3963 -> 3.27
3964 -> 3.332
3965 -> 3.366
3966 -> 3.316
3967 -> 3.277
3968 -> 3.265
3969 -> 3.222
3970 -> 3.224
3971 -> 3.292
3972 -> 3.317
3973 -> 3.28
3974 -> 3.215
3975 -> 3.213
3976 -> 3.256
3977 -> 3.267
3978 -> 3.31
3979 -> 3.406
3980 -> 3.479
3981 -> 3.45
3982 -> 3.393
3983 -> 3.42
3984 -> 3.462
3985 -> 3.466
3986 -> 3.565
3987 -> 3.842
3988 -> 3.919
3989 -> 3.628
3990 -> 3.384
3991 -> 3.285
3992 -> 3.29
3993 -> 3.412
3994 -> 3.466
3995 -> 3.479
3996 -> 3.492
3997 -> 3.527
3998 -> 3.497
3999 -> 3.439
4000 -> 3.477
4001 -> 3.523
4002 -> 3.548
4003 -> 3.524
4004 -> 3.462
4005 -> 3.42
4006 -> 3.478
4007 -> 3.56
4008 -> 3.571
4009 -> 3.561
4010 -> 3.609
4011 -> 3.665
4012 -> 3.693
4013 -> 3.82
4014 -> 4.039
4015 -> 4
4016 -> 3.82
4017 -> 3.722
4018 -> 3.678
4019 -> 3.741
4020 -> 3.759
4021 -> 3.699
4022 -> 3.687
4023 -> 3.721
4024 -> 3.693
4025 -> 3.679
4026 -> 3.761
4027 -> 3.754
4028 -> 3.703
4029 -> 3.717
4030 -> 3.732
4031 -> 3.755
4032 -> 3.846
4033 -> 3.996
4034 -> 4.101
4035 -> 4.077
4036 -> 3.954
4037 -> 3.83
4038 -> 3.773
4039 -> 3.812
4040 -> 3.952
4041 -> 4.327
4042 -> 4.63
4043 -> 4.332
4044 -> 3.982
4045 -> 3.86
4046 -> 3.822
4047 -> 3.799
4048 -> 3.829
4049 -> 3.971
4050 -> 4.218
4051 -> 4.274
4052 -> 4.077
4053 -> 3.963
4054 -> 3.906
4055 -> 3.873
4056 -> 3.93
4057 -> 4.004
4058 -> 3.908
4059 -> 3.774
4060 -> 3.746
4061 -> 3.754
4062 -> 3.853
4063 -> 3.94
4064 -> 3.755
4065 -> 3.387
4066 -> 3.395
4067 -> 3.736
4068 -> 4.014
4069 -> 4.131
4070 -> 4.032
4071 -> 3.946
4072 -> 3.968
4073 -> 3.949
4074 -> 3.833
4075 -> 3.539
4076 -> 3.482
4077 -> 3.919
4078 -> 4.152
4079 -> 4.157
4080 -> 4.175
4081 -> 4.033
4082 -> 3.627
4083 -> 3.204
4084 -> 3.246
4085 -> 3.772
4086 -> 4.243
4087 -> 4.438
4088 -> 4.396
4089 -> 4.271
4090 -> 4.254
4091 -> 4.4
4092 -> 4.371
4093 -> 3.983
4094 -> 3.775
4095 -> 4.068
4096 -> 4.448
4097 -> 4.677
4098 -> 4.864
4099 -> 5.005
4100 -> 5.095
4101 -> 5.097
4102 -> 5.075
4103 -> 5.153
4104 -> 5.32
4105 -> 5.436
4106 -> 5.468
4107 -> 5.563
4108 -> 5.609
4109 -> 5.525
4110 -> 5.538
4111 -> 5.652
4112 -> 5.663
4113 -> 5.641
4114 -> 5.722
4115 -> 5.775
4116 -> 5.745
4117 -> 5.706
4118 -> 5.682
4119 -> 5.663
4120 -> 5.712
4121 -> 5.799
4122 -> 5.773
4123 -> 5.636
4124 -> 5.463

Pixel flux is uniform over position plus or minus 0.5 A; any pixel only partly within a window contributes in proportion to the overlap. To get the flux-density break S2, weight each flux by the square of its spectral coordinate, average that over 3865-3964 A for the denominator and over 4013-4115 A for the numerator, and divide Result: 1.31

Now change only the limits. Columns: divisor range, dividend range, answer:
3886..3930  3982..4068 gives 1.15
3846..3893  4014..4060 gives 1.17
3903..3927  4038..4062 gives 1.23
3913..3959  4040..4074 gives 1.23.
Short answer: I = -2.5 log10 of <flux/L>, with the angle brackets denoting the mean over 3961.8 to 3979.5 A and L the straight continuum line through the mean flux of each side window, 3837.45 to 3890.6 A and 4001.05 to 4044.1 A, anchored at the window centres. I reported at 0.14 mag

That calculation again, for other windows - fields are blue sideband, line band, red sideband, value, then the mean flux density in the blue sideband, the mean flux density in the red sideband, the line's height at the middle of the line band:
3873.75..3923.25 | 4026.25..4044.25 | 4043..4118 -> 0.05 mag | 3.47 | 4.36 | 4.14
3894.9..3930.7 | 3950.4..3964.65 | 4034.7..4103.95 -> 0.10 mag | 3.45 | 4.07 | 3.63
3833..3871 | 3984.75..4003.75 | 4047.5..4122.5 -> 0.19 mag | 3.72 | 4.47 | 4.18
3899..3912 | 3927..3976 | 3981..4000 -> 0.03 mag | 3.41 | 3.5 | 3.46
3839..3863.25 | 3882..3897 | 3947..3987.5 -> 0.04 mag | 3.74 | 3.34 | 3.61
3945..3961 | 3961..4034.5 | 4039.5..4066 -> 0.02 mag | 3.32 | 3.95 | 3.6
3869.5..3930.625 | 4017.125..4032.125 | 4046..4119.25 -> 0.11 mag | 3.48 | 4.4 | 4.11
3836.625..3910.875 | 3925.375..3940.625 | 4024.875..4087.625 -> 0.08 mag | 3.59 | 3.9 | 3.69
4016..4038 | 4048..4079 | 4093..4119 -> 0.15 mag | 3.79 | 5.24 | 4.46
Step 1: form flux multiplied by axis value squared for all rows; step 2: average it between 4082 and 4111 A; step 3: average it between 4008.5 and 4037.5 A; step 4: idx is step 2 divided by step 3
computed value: 1.27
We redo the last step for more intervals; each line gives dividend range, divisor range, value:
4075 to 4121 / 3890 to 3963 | 1.53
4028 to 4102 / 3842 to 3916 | 1.24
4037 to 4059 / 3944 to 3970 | 1.26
